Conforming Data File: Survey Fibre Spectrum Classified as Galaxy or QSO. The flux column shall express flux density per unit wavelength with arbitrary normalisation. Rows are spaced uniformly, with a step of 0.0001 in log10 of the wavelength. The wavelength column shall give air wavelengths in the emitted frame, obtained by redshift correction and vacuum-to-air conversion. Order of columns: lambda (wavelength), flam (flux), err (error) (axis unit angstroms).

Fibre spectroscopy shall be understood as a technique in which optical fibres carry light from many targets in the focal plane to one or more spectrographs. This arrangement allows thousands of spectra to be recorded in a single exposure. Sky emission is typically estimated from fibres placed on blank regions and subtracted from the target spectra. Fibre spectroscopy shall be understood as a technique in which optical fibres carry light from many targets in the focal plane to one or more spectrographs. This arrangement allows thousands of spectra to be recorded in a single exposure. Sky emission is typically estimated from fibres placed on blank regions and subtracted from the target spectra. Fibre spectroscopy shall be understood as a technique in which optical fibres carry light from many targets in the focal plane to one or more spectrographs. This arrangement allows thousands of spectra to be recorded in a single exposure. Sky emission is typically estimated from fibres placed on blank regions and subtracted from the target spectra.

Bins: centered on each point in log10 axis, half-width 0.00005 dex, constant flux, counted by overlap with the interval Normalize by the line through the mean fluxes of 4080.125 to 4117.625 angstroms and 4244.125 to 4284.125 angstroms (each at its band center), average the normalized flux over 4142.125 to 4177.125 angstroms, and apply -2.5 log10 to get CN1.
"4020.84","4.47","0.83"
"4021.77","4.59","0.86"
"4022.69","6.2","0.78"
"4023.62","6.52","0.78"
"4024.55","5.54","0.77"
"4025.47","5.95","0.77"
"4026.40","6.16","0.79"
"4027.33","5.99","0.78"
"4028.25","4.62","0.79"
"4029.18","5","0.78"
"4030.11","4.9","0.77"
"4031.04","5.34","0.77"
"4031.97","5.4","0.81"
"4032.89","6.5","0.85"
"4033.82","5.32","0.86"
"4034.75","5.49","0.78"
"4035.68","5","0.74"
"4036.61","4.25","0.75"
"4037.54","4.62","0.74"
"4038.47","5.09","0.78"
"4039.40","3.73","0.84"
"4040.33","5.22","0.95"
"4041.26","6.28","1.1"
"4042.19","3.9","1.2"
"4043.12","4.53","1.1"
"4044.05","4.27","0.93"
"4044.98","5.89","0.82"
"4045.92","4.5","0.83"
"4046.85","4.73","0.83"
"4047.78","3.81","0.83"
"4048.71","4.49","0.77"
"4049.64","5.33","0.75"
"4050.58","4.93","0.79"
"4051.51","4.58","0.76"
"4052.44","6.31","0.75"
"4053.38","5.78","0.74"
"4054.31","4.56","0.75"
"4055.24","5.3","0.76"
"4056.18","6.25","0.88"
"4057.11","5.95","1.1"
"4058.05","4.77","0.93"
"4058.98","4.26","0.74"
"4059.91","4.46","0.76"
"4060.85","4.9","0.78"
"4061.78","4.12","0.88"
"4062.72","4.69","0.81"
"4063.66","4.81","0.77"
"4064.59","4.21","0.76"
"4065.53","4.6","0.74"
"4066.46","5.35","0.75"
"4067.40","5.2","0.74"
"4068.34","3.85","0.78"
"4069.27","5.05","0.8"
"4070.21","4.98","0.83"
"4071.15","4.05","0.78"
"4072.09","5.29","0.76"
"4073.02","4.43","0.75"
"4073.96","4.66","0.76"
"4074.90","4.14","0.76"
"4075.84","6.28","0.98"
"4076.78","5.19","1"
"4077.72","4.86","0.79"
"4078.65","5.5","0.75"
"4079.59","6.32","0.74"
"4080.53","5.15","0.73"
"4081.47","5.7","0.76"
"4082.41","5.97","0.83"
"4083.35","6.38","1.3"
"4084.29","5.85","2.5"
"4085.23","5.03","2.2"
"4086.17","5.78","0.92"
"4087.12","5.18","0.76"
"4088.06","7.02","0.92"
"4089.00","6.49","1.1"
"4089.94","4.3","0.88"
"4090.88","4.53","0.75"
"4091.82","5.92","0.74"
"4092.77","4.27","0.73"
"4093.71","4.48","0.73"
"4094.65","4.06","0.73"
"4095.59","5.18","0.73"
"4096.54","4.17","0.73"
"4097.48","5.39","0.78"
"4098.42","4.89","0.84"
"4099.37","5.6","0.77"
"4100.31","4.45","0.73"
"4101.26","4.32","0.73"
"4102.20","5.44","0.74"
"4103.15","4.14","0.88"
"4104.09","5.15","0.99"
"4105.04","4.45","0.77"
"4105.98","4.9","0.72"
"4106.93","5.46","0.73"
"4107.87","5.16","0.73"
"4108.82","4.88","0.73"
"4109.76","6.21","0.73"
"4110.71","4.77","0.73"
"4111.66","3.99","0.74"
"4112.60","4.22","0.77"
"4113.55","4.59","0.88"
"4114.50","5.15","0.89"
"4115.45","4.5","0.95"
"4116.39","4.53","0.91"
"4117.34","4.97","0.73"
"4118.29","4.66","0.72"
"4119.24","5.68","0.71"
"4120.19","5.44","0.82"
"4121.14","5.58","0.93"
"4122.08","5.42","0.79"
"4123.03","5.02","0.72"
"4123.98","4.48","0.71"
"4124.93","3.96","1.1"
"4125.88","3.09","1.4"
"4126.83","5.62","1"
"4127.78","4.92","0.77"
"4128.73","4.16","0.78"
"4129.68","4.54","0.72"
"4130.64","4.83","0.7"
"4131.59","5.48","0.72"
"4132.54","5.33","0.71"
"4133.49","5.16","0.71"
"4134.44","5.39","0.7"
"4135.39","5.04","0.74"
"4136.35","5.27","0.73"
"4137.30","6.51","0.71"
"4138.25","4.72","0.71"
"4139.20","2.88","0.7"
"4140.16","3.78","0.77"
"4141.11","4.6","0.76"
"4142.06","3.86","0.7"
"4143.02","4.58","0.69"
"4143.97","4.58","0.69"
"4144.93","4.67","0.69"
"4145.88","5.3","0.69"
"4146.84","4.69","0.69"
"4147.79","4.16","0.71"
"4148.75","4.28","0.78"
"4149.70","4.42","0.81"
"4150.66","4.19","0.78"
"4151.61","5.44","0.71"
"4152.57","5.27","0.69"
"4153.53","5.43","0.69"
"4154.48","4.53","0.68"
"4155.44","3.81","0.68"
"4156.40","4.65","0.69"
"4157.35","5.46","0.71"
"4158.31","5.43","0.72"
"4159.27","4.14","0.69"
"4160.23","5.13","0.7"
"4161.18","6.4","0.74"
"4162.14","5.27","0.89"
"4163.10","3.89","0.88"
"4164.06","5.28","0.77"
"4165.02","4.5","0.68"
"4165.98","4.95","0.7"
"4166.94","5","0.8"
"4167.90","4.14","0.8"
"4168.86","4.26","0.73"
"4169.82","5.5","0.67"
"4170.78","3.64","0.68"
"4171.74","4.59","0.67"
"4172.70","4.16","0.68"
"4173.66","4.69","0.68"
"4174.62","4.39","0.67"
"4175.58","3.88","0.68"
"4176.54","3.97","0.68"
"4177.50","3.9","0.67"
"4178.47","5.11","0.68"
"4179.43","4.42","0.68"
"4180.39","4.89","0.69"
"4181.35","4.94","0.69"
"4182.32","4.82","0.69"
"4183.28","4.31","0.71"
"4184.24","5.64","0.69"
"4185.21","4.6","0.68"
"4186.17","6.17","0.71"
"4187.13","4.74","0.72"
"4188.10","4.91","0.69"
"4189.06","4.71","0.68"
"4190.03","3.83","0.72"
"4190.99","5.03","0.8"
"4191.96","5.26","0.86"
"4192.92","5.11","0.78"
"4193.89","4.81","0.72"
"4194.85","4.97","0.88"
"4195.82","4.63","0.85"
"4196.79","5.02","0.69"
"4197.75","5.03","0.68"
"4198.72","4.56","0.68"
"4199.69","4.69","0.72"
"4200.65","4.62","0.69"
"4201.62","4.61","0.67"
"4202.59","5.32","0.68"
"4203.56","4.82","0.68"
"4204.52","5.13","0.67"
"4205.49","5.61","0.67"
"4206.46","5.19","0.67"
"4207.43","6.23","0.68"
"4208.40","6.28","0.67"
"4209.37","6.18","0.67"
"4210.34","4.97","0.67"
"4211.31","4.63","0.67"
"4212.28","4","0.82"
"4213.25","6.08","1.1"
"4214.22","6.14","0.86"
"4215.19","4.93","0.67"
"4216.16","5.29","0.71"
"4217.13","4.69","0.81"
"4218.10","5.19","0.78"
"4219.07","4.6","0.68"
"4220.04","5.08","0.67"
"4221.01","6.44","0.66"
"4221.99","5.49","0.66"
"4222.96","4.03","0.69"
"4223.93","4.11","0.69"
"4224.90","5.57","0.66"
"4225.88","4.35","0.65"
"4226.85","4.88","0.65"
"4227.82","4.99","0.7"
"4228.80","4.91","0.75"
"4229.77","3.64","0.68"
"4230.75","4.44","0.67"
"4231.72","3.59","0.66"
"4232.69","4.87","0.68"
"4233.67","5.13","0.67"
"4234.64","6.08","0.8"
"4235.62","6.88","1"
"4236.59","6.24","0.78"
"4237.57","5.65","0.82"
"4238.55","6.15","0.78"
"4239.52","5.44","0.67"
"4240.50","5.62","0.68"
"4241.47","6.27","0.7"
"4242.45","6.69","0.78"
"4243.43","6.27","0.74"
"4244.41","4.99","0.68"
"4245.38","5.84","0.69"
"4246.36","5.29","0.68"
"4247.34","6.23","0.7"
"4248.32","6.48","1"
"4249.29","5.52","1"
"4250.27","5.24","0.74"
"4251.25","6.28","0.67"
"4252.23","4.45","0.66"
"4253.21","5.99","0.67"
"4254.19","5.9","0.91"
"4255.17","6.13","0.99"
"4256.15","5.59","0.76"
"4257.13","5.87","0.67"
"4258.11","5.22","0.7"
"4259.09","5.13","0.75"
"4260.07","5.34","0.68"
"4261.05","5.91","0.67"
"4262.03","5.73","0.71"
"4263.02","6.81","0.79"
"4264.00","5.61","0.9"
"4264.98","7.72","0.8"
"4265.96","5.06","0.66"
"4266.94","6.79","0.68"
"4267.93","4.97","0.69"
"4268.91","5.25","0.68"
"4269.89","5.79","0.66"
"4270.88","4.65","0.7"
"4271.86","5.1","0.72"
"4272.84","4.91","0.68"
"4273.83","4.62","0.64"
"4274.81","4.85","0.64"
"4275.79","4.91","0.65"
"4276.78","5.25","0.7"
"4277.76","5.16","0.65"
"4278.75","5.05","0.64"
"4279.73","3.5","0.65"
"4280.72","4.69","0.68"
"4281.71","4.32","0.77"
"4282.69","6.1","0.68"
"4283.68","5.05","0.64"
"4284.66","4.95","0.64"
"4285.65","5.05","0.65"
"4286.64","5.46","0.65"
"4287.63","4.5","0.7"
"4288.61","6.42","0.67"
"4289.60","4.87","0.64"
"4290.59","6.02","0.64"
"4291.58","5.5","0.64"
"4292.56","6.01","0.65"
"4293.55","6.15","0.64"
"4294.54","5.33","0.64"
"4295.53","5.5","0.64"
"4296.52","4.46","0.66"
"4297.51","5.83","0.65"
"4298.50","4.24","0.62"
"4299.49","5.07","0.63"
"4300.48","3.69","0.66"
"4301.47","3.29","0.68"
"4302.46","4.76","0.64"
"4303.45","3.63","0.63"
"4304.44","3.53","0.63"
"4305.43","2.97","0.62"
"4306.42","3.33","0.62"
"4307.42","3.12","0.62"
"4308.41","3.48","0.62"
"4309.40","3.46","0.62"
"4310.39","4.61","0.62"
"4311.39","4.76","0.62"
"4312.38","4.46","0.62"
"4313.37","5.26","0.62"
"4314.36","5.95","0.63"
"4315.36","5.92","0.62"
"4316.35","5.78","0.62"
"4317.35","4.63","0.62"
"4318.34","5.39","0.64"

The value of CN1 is 0.117 mag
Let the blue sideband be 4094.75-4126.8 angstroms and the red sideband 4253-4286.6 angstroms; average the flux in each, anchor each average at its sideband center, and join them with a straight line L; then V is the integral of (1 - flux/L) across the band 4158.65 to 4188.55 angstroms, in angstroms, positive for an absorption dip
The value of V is 2.0 angstroms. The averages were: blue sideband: 4.85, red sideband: 5.38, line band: 4.72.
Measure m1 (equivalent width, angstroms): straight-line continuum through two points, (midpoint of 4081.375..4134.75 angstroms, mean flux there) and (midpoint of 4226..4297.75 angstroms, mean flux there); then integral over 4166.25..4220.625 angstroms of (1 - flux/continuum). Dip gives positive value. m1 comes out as 3.7 angstroms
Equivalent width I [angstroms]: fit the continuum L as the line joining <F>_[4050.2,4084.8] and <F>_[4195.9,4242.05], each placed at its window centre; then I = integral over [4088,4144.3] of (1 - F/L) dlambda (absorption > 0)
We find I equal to 3.0 angstroms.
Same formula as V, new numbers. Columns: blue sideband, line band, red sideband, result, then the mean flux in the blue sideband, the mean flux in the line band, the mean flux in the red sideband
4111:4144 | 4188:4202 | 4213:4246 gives 0.9 angstroms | 4.76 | 4.78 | 5.31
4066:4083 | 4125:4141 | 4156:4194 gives 0.5 angstroms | 5.12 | 4.77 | 4.76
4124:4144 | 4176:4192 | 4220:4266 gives 1.0 angstroms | 4.68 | 4.76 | 5.53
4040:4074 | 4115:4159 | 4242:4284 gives 2.8 angstroms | 4.87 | 4.79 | 5.49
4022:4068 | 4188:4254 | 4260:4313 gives -3.4 angstroms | 5.09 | 5.24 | 4.95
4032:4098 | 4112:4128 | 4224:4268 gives 1.3 angstroms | 5.05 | 4.81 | 5.59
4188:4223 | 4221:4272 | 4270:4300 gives -4.0 angstroms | 5.1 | 5.52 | 5.13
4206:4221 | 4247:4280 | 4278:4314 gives -3.8 angstroms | 5.34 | 5.51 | 4.69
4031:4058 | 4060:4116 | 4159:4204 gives -0.4 angstroms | 5.07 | 5.01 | 4.75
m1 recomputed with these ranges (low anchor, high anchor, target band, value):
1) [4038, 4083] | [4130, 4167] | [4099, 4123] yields -0.3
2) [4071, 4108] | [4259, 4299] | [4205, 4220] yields -0.2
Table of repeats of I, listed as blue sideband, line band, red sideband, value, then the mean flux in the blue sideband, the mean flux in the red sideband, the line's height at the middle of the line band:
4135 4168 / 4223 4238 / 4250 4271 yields 1.3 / 4.76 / 5.72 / 5.46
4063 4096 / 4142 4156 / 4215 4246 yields 1.5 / 5.14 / 5.27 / 5.2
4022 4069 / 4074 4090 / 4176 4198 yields -1.9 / 5.07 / 4.81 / 5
